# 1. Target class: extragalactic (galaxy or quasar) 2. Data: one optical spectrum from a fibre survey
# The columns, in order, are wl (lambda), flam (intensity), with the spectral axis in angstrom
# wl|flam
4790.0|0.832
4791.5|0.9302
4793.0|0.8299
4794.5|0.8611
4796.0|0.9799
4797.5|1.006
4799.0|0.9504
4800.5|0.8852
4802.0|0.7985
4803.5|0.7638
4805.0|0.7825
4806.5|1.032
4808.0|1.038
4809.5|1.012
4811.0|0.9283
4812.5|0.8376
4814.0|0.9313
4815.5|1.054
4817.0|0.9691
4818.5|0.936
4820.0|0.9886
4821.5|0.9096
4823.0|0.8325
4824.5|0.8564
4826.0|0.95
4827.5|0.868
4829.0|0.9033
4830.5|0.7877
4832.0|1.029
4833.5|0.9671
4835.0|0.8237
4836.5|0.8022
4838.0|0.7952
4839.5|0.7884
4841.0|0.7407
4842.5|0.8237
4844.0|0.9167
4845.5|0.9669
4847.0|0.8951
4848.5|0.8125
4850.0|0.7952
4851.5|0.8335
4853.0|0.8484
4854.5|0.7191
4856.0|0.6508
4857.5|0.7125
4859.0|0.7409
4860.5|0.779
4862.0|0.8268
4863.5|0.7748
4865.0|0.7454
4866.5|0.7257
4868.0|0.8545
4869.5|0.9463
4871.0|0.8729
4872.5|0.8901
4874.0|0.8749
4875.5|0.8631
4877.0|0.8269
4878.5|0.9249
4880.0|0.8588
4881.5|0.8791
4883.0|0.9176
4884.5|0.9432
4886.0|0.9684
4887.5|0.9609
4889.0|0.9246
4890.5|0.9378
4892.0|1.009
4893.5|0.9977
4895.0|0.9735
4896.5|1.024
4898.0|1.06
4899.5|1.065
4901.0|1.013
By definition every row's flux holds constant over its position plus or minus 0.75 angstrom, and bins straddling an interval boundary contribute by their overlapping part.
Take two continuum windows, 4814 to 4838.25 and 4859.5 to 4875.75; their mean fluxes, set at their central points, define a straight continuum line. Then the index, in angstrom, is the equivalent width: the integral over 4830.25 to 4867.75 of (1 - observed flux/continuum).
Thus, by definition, 2.3 angstrom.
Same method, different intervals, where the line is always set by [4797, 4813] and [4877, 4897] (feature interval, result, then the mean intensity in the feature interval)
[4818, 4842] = 1.3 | 0.872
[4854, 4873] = 3.0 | 0.787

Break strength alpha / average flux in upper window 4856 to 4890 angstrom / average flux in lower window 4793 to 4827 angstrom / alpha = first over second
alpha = 0.9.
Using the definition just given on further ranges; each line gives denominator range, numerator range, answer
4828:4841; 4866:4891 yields 1.04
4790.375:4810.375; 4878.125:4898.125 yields 1.05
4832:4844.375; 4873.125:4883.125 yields 1.04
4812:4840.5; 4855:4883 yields 0.92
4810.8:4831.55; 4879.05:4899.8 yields 1.06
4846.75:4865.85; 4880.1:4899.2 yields 1.24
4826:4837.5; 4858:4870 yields 0.90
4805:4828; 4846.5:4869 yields 0.83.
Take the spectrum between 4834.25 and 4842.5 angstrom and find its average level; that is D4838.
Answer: 0.793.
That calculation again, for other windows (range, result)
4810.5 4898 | 0.876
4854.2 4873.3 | 0.789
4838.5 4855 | 0.832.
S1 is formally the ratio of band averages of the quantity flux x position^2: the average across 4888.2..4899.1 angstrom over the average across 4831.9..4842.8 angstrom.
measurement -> 1.21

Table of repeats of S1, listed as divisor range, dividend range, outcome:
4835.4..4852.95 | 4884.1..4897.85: 1.19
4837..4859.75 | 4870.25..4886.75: 1.13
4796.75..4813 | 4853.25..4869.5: 0.86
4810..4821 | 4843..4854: 0.92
